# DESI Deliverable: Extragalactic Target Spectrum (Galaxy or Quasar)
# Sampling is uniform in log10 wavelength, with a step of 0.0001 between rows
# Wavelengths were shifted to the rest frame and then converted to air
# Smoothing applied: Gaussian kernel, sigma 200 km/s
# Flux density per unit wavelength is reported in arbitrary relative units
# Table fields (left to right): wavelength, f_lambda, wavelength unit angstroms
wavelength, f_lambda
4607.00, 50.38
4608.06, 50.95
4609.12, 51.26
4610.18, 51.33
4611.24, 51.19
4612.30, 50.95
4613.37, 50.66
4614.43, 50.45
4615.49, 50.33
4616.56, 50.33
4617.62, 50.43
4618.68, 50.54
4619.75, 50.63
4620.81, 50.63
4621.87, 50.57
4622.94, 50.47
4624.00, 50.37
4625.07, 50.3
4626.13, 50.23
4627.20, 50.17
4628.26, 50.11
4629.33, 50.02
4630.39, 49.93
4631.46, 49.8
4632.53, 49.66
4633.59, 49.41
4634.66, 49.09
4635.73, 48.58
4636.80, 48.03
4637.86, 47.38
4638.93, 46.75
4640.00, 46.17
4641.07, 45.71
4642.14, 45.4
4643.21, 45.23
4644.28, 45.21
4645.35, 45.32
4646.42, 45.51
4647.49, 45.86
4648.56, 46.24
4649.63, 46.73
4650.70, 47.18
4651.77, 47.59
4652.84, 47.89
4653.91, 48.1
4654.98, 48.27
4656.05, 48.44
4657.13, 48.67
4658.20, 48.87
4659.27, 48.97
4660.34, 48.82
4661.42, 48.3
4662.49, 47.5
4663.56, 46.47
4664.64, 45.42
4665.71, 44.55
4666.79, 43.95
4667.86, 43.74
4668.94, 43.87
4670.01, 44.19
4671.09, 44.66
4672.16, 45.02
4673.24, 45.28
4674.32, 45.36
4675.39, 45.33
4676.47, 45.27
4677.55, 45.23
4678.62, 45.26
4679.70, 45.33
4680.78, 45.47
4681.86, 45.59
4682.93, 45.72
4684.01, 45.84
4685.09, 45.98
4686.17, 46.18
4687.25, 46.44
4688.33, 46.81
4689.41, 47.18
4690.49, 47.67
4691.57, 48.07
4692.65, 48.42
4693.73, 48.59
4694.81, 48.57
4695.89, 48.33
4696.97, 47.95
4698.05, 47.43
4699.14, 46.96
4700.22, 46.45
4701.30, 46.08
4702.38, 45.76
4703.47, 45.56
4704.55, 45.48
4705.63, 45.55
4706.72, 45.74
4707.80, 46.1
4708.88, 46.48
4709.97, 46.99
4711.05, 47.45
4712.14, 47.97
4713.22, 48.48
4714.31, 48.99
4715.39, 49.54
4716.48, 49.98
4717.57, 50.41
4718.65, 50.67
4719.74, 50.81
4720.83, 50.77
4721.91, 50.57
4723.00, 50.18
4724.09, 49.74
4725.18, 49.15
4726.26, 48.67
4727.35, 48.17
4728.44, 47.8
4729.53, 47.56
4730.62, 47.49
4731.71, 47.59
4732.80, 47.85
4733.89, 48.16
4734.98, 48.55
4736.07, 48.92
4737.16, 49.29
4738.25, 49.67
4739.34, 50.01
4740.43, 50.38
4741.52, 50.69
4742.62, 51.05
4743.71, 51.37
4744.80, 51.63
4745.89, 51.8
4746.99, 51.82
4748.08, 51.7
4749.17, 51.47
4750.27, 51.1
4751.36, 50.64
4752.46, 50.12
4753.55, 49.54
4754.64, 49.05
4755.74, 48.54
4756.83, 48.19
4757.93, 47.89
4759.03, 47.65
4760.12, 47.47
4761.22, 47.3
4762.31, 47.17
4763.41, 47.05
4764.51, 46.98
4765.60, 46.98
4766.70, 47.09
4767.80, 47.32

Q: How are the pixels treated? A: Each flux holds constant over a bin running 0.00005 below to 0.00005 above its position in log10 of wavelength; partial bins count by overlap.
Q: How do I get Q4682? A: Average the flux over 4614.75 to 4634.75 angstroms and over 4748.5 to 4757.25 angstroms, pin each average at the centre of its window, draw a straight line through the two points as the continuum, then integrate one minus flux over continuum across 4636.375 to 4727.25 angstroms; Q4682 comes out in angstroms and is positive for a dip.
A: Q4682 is 5.5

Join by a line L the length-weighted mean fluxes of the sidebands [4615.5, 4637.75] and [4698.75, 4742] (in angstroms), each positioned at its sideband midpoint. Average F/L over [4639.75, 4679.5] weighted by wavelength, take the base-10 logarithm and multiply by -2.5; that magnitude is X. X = 0.07 mag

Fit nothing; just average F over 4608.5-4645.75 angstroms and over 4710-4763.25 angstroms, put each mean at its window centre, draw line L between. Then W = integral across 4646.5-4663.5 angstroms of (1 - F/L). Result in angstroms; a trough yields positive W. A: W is 0.5 angstroms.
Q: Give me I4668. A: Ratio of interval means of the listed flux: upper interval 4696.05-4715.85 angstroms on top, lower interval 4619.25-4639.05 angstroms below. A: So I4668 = 0.95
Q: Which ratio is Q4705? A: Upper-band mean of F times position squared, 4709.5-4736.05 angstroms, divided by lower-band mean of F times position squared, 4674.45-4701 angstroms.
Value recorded 1.06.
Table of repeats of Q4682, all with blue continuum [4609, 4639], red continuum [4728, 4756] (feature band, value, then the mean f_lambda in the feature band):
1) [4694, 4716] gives 1.21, 47.1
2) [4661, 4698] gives 2.81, 46.1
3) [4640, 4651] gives 0.91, 45.8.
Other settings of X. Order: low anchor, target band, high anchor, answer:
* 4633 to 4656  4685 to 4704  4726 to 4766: 0.02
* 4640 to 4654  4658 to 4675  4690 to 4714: 0.02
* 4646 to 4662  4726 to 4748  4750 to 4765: -0.03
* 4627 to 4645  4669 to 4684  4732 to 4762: 0.08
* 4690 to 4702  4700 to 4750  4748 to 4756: 0.00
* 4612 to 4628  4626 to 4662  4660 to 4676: 0.00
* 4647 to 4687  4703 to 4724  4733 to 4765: -0.01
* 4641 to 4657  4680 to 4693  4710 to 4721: 0.04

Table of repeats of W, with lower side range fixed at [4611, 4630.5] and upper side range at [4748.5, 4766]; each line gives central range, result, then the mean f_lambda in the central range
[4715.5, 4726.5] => -0.23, 50.1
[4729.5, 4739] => 0.10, 48.4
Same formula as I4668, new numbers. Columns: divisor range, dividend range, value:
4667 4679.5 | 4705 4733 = 1.08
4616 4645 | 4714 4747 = 1.01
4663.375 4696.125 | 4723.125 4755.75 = 1.08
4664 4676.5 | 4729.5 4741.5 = 1.09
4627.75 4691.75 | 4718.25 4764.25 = 1.06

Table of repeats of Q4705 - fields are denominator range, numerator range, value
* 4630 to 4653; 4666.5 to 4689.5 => 0.98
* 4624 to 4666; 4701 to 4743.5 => 1.05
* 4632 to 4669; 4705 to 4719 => 1.05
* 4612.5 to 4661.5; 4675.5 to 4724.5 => 1.00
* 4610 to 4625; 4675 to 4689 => 0.93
